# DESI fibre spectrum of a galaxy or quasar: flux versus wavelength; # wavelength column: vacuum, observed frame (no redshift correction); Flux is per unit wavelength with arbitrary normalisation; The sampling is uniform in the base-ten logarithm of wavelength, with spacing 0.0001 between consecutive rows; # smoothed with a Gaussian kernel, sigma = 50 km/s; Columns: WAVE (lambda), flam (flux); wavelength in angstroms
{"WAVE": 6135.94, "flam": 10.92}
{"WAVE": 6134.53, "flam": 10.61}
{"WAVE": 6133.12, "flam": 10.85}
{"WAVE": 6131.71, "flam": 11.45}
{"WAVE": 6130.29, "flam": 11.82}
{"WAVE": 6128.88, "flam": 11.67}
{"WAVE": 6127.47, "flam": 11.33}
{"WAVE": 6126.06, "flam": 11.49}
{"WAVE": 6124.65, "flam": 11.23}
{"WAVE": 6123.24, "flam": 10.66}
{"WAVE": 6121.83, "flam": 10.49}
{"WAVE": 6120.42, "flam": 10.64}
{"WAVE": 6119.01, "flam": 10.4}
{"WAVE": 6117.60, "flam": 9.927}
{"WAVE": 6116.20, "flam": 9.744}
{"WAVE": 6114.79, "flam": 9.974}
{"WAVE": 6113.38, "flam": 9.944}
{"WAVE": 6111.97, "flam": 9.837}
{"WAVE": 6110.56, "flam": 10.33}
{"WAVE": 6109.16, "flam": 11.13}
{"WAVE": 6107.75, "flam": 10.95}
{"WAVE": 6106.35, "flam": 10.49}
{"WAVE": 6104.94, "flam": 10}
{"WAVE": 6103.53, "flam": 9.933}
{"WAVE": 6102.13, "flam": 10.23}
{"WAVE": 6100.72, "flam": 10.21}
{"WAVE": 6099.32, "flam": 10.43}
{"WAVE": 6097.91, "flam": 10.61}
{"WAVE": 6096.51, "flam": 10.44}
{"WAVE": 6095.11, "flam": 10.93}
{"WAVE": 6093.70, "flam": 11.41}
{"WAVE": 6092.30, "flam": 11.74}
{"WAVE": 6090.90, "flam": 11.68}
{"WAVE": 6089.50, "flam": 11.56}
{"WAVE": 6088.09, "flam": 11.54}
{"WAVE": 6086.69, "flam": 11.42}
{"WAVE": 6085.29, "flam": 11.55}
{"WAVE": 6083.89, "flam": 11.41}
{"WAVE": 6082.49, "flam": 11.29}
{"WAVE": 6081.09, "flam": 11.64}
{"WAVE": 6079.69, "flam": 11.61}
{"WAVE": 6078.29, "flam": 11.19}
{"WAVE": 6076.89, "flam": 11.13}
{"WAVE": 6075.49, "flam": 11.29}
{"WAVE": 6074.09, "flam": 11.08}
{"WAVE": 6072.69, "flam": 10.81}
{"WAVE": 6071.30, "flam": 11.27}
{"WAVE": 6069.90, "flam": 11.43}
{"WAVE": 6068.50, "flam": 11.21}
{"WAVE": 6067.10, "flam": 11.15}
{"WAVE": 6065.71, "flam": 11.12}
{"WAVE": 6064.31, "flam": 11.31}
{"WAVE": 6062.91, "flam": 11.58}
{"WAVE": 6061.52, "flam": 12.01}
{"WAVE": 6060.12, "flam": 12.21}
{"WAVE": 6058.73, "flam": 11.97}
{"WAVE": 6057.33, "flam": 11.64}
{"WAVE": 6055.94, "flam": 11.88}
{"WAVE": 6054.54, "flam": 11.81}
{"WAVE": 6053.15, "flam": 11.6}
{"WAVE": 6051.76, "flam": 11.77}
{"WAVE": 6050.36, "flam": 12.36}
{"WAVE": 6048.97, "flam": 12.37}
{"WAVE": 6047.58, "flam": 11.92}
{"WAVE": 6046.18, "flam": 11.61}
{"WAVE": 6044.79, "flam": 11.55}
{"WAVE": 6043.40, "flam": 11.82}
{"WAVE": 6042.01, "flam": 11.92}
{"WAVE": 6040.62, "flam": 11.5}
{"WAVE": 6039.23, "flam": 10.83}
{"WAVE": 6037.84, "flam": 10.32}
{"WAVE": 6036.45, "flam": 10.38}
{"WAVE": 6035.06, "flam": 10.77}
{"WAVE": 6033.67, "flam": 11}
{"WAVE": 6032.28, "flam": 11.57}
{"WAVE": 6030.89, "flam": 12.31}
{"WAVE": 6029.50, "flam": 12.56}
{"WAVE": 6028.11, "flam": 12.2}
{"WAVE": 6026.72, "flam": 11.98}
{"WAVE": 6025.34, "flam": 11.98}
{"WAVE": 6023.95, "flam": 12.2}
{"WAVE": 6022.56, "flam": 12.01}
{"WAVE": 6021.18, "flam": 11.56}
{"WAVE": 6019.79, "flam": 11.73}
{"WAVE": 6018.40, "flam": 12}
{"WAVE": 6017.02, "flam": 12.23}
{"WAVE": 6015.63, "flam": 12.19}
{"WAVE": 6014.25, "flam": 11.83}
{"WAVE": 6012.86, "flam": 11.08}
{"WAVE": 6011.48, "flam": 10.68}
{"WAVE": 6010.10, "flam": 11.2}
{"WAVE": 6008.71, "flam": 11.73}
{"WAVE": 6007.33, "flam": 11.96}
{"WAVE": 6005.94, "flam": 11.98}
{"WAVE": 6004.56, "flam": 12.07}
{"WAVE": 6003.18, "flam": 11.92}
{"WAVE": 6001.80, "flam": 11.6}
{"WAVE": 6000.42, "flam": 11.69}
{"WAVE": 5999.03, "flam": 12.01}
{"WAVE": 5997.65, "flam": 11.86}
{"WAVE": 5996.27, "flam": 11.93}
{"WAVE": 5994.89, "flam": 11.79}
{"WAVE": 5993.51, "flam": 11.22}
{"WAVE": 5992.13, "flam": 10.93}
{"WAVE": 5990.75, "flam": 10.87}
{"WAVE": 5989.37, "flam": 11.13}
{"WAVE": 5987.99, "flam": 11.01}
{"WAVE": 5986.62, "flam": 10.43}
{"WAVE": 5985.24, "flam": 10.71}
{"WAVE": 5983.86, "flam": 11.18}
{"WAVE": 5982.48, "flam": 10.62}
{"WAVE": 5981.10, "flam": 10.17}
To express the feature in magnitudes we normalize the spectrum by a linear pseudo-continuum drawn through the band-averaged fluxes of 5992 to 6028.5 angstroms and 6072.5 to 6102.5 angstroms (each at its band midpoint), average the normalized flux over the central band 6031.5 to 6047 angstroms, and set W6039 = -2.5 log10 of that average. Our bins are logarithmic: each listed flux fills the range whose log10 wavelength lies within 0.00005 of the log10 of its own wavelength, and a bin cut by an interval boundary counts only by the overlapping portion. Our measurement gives 0.031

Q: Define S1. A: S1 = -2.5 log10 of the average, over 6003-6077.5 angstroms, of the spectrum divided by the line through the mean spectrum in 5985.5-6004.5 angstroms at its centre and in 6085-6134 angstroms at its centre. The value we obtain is -0.042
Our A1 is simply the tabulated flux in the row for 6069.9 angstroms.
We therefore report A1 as 11.43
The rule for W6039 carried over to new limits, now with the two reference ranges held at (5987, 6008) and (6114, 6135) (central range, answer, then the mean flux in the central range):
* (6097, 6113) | 0.06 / 10.4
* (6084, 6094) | -0.05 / 11.6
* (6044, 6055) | -0.06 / 11.9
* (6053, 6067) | -0.05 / 11.7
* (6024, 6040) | -0.01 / 11.5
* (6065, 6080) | -0.01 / 11.2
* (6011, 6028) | -0.03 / 11.8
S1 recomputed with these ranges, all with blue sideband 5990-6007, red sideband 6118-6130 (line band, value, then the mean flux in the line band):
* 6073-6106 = 0.013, 11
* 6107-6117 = 0.079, 10.3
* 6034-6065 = -0.019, 11.6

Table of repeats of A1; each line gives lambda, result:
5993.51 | 11.22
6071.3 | 11.27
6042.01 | 11.92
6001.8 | 11.6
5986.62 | 10.43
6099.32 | 10.43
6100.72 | 10.21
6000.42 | 11.69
